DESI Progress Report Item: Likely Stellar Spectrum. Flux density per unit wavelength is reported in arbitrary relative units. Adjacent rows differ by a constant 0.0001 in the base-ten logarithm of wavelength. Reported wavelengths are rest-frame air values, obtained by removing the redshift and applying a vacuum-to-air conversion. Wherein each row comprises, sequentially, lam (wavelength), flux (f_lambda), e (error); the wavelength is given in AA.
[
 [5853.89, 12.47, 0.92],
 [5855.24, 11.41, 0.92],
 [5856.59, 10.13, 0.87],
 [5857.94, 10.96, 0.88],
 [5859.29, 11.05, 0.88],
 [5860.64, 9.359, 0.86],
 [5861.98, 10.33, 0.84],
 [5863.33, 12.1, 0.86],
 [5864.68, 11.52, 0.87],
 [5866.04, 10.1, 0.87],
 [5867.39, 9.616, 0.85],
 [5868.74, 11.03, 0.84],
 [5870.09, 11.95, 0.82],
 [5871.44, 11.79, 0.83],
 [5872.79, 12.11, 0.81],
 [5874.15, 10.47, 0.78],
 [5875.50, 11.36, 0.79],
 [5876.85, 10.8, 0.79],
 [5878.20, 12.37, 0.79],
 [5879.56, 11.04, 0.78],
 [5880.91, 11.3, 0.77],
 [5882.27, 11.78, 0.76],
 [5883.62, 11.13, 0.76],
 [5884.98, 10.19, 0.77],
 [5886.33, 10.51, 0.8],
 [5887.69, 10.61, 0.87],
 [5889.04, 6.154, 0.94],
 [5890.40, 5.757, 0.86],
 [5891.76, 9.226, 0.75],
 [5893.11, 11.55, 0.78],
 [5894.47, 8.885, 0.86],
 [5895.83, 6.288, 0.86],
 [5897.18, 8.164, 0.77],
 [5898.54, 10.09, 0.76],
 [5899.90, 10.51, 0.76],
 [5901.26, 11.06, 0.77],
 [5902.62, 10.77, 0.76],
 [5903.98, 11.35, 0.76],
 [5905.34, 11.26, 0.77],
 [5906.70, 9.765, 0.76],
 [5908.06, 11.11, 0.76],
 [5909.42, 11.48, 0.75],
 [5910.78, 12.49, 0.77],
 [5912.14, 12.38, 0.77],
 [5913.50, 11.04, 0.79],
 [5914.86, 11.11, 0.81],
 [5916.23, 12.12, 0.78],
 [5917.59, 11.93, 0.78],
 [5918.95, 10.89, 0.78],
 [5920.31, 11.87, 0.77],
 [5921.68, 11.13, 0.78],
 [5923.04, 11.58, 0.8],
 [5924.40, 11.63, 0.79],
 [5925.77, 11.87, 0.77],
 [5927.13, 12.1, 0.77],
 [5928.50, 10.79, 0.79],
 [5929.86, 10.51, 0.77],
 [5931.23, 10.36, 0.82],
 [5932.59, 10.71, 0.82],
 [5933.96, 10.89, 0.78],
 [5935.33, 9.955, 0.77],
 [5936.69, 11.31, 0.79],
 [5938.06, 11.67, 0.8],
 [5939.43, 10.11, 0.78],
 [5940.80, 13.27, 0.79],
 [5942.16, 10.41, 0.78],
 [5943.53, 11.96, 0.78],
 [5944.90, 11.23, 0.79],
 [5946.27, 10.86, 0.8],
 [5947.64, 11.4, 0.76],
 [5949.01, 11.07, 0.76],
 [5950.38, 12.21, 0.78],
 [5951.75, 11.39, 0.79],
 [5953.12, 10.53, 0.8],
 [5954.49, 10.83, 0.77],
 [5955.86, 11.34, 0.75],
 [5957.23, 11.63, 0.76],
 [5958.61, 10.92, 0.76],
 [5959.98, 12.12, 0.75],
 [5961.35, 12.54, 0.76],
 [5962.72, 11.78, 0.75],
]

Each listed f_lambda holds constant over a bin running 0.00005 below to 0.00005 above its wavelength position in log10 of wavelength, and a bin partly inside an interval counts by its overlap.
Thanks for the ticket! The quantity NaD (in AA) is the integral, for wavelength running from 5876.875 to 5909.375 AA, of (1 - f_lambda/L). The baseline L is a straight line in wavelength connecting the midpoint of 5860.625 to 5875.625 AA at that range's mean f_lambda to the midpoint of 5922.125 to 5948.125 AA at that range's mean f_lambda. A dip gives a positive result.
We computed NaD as 3.0 AA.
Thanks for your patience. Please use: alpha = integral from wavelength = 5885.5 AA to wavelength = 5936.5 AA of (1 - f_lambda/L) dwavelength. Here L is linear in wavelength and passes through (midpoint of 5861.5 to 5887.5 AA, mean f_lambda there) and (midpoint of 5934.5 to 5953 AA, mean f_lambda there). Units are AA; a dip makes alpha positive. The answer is 3.0 AA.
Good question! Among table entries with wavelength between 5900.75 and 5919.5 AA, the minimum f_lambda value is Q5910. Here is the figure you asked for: 9.765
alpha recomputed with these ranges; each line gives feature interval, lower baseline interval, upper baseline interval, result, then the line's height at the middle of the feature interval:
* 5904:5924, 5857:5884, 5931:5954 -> -0.6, 11.1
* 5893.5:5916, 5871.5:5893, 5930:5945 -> 0.3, 10.7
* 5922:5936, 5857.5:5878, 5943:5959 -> 0.2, 11.2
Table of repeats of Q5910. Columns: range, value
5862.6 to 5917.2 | 5.757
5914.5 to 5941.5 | 9.955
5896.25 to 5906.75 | 8.164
